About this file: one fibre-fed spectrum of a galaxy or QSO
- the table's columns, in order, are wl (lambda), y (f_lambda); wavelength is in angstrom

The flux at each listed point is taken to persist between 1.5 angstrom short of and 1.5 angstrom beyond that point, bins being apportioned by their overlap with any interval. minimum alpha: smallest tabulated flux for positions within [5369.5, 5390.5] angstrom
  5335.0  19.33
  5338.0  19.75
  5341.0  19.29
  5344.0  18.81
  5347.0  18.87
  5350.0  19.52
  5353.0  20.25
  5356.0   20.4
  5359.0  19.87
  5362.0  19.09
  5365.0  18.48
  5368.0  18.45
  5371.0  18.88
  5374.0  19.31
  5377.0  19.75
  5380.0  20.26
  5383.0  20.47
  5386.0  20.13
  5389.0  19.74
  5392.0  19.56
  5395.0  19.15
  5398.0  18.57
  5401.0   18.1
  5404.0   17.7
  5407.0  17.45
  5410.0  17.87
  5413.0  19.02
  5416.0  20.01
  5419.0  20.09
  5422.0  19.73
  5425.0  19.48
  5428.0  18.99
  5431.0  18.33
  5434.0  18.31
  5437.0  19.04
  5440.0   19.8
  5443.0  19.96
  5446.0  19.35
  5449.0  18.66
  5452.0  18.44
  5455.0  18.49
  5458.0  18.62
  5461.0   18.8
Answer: 18.88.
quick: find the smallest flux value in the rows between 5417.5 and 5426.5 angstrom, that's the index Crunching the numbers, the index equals 19.48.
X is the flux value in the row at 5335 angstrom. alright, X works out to 19.33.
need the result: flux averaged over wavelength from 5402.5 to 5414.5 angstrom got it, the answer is 18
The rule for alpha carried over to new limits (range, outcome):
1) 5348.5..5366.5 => 18.48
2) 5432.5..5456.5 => 18.31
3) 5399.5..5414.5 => 17.45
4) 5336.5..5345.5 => 18.81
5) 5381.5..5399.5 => 18.57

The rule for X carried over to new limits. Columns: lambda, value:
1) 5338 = 19.75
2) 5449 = 18.66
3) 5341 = 19.29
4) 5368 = 18.45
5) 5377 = 19.75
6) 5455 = 18.49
